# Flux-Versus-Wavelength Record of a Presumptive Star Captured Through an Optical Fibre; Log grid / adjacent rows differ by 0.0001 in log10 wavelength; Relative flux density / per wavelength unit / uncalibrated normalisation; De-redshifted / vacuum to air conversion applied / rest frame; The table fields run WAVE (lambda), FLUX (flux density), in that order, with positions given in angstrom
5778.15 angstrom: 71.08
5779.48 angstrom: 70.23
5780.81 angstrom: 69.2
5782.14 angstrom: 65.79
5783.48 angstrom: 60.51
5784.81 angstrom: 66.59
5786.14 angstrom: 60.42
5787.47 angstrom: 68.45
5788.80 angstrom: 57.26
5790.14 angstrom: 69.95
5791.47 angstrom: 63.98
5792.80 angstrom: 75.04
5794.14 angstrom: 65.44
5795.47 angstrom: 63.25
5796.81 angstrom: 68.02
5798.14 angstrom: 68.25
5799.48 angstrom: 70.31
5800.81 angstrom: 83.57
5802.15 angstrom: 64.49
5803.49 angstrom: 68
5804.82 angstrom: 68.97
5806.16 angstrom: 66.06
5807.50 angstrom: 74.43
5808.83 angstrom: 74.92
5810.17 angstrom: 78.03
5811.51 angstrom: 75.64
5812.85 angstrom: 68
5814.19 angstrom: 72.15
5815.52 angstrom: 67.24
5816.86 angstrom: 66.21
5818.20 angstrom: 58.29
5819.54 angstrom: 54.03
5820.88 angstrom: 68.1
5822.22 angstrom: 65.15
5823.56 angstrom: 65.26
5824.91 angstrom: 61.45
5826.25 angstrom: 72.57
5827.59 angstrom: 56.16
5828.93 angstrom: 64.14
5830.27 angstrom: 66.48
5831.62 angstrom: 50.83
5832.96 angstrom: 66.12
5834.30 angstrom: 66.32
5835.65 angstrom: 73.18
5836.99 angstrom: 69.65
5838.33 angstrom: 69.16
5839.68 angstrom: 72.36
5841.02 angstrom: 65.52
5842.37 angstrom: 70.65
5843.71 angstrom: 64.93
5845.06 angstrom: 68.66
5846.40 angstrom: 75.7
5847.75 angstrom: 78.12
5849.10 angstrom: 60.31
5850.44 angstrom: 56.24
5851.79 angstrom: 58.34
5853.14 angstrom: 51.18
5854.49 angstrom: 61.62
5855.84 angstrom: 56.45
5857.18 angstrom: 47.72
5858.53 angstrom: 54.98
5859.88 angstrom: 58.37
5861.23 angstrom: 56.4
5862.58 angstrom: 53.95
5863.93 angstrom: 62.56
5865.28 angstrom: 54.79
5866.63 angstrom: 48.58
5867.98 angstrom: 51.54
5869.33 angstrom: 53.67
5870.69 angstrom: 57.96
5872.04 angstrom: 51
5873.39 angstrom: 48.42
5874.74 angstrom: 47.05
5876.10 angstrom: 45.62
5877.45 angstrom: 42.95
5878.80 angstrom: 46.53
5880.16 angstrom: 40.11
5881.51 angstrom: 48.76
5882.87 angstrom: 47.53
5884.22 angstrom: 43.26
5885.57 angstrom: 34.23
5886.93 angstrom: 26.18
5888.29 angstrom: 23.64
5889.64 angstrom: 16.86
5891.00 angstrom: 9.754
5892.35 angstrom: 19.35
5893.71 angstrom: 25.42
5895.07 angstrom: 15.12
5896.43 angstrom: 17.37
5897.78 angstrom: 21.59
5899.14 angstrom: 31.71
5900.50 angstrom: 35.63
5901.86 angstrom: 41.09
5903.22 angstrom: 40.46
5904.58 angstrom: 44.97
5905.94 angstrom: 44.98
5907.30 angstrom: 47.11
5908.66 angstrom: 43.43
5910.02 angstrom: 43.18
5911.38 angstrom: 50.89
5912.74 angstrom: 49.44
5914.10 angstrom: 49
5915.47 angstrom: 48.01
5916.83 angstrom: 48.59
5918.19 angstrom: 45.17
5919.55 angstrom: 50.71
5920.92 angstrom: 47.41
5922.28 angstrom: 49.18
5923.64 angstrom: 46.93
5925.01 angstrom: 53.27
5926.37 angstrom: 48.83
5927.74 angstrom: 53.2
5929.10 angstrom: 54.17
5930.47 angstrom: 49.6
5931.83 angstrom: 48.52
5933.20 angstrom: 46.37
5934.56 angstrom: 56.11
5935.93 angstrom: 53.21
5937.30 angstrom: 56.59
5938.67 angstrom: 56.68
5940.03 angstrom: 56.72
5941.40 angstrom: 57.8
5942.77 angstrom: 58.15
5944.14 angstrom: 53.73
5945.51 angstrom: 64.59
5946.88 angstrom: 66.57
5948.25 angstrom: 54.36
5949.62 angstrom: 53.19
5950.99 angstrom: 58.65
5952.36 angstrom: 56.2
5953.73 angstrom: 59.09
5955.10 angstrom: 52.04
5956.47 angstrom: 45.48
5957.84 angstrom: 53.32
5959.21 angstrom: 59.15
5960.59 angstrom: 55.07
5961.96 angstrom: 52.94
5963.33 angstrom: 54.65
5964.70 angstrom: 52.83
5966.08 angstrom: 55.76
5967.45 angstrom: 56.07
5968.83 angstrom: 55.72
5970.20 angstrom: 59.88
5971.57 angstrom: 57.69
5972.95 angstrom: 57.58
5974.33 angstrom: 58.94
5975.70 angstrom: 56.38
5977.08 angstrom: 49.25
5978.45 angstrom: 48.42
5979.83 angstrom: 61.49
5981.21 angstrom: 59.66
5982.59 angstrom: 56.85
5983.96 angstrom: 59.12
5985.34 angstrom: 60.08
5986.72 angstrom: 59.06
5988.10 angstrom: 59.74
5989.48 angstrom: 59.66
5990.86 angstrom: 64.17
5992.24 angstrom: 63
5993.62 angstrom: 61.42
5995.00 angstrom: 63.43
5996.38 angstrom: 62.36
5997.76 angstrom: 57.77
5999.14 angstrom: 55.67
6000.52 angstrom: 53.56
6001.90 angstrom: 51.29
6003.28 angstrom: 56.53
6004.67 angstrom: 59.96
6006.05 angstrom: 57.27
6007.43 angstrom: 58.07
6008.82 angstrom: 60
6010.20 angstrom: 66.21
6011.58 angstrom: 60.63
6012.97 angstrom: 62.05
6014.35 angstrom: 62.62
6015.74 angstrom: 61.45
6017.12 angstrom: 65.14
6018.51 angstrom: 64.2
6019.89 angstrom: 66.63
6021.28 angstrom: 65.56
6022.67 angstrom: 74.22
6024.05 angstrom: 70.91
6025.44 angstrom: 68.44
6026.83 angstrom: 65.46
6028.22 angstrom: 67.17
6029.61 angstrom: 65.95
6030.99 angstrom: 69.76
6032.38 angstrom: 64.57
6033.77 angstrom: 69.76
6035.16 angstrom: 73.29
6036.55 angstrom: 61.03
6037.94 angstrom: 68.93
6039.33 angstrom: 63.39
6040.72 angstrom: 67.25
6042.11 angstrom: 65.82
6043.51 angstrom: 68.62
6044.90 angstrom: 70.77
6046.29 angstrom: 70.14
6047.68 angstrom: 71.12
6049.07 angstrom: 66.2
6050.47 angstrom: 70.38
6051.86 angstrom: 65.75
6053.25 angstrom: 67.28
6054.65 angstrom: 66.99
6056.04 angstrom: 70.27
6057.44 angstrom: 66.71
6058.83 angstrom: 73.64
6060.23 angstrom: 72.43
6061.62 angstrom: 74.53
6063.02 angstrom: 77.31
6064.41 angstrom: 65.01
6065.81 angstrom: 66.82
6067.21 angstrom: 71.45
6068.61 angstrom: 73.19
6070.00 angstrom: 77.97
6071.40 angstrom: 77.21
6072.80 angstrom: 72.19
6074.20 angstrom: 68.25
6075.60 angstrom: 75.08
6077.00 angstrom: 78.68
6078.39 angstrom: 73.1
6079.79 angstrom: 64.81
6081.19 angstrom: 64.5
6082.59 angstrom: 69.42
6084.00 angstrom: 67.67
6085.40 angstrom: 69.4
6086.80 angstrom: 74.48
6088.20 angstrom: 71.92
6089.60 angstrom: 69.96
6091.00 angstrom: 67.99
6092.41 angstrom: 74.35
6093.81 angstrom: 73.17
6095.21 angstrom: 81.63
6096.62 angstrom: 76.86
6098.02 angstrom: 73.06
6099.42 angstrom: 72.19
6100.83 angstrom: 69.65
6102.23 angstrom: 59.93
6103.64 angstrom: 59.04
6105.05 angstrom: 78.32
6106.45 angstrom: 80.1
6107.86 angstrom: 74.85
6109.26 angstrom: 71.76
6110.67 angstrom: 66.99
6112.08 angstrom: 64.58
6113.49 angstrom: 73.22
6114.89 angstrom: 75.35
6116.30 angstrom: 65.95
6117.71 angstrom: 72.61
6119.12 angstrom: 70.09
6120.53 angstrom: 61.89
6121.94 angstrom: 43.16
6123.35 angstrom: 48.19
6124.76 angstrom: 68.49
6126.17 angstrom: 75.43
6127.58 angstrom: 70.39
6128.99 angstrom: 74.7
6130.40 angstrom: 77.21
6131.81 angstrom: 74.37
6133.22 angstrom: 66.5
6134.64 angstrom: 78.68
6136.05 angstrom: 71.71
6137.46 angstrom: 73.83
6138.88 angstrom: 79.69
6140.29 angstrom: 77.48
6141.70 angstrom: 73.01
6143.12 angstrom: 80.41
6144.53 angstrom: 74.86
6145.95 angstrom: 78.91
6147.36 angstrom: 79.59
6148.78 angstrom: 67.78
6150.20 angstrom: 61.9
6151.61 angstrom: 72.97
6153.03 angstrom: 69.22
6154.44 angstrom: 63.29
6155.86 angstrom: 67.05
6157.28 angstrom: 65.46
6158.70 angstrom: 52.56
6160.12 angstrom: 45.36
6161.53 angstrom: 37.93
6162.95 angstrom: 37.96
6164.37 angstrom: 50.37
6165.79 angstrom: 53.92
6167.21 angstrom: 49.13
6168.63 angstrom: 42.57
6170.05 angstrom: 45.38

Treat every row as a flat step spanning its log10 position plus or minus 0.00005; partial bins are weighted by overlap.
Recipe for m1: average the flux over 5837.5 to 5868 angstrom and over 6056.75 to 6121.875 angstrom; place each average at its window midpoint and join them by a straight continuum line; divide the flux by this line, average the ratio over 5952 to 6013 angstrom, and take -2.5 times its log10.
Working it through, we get 0.16 mag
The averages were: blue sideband 61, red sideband 71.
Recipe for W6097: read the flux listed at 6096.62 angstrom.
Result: 76.86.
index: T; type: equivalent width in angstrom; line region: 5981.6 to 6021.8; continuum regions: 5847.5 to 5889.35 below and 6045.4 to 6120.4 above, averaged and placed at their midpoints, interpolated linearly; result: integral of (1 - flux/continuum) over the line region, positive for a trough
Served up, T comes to 1.65 angstrom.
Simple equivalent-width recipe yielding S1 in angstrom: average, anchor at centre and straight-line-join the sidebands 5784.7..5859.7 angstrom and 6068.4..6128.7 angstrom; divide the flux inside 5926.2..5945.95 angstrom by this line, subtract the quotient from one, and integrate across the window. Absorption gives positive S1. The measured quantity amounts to 3.9 angstrom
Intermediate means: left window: 65.9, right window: 70.2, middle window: 54.3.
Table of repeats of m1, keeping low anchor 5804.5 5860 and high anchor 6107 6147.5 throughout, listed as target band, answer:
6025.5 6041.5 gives 0.04 mag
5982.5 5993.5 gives 0.13 mag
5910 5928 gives 0.34 mag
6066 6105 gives -0.02 mag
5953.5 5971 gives 0.23 mag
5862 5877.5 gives 0.26 mag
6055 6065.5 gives -0.02 mag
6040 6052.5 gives 0.02 mag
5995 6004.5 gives 0.20 mag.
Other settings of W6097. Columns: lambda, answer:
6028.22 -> 67.17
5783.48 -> 60.51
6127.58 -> 70.39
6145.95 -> 78.91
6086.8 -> 74.48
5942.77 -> 58.15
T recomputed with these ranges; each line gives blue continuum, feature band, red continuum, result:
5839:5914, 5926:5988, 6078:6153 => -0.7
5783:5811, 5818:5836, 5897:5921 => -0.5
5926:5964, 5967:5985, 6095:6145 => 0.3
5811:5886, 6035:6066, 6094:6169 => -1.9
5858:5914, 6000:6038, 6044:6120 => -1.5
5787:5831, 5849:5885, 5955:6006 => 6.8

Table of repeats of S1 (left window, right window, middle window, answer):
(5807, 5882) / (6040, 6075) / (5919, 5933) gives 3.1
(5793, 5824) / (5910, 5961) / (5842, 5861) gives 0.6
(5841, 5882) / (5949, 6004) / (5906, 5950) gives 3.6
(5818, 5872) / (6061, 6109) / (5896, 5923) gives 9.1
